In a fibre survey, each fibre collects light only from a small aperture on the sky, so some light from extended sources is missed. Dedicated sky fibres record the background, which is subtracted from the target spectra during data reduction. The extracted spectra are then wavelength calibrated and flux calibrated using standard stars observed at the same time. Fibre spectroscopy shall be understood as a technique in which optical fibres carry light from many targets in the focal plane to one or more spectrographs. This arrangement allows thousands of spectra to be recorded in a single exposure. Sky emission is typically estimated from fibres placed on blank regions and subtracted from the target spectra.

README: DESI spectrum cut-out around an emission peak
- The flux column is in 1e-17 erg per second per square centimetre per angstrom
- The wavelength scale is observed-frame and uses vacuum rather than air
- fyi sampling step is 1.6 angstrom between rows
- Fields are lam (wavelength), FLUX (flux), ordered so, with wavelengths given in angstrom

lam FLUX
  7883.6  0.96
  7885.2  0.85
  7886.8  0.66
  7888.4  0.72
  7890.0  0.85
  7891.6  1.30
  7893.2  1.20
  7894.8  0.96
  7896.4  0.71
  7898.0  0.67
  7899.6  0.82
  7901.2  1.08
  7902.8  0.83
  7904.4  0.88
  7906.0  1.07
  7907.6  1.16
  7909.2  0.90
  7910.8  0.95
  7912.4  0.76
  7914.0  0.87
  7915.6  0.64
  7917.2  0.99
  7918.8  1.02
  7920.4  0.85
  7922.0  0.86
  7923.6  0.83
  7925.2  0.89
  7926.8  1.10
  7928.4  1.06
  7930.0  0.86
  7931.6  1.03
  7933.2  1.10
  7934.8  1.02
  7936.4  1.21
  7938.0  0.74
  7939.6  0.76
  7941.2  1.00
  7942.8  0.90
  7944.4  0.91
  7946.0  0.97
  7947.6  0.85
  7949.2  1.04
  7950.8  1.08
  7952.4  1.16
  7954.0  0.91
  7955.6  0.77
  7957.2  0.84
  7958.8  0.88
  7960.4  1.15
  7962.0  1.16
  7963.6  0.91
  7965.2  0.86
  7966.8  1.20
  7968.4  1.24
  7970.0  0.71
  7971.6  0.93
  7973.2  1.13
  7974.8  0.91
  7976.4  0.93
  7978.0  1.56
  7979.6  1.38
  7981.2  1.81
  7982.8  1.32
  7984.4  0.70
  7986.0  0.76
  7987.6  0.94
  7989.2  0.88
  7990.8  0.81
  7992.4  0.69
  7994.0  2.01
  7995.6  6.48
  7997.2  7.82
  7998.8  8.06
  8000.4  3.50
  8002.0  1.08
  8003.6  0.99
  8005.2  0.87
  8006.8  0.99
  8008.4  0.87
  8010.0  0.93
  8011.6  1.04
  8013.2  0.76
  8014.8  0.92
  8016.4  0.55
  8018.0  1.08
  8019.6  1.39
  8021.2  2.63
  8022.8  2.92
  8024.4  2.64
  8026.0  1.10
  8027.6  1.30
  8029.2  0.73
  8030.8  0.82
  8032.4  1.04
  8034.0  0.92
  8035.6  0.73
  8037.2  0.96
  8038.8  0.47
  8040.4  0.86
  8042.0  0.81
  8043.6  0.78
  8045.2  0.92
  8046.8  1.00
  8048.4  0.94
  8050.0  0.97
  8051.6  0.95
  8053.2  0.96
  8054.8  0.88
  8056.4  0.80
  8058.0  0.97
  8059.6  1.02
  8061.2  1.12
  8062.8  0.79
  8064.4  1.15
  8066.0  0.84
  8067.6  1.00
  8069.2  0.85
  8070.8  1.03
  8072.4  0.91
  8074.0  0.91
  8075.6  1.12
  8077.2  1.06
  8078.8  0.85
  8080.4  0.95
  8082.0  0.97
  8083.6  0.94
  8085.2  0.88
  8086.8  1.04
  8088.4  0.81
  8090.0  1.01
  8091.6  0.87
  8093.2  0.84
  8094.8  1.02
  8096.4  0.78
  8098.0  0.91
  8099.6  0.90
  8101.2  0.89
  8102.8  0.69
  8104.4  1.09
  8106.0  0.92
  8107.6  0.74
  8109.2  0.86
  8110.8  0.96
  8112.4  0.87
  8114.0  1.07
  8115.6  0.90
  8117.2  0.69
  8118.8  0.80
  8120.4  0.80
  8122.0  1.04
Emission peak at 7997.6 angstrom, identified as H-alpha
